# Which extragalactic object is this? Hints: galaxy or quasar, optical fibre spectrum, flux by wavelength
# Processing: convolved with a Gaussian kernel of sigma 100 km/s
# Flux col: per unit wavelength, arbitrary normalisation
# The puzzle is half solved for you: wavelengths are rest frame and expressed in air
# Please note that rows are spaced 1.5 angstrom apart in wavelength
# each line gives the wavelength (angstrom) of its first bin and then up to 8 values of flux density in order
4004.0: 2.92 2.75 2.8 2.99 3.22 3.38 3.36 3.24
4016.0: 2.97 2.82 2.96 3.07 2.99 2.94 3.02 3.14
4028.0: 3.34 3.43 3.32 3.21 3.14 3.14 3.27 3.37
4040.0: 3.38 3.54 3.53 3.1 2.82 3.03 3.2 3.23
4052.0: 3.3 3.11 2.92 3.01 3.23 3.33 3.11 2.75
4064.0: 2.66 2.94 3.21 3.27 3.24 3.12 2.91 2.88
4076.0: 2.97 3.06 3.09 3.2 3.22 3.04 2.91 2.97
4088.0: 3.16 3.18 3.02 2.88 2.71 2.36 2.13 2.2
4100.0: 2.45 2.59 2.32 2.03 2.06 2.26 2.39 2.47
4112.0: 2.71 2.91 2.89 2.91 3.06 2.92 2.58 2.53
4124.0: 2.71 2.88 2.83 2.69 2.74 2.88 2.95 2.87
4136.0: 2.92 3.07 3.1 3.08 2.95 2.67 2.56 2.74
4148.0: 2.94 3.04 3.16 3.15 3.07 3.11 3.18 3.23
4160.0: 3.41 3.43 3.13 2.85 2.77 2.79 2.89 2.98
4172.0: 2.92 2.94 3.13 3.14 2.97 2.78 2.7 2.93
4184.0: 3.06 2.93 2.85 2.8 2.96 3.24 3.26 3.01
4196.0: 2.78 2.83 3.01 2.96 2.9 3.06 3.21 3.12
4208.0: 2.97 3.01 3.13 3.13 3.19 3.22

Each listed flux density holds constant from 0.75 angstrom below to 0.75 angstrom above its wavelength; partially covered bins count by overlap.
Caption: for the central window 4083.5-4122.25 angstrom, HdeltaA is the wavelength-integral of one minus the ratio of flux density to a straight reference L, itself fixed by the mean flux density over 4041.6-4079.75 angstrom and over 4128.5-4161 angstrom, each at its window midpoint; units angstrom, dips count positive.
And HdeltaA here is 5.0 angstrom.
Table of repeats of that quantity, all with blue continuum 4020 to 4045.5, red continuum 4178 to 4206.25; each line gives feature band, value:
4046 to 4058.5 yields 0.3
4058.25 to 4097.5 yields 2.1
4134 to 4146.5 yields 0.6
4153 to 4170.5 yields -0.4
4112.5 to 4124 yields 1.0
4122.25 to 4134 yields 1.1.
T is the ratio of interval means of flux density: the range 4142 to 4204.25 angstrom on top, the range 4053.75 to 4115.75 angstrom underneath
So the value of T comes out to 1.06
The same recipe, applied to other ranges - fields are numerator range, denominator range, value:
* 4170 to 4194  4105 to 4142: 1.08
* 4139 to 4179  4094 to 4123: 1.19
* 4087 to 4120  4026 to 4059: 0.81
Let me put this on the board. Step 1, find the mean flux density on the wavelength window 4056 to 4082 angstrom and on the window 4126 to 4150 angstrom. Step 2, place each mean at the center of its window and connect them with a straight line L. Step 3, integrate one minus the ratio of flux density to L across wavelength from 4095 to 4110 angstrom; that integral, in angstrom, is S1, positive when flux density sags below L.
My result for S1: 3.5 angstrom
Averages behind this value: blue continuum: 3.06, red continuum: 2.88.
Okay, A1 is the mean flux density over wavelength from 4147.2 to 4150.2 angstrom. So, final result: 2.98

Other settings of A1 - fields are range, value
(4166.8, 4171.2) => 2.89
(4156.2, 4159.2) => 3.2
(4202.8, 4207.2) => 3.13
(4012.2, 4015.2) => 3.3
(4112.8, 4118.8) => 2.94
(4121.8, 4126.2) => 2.71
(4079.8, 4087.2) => 3.07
